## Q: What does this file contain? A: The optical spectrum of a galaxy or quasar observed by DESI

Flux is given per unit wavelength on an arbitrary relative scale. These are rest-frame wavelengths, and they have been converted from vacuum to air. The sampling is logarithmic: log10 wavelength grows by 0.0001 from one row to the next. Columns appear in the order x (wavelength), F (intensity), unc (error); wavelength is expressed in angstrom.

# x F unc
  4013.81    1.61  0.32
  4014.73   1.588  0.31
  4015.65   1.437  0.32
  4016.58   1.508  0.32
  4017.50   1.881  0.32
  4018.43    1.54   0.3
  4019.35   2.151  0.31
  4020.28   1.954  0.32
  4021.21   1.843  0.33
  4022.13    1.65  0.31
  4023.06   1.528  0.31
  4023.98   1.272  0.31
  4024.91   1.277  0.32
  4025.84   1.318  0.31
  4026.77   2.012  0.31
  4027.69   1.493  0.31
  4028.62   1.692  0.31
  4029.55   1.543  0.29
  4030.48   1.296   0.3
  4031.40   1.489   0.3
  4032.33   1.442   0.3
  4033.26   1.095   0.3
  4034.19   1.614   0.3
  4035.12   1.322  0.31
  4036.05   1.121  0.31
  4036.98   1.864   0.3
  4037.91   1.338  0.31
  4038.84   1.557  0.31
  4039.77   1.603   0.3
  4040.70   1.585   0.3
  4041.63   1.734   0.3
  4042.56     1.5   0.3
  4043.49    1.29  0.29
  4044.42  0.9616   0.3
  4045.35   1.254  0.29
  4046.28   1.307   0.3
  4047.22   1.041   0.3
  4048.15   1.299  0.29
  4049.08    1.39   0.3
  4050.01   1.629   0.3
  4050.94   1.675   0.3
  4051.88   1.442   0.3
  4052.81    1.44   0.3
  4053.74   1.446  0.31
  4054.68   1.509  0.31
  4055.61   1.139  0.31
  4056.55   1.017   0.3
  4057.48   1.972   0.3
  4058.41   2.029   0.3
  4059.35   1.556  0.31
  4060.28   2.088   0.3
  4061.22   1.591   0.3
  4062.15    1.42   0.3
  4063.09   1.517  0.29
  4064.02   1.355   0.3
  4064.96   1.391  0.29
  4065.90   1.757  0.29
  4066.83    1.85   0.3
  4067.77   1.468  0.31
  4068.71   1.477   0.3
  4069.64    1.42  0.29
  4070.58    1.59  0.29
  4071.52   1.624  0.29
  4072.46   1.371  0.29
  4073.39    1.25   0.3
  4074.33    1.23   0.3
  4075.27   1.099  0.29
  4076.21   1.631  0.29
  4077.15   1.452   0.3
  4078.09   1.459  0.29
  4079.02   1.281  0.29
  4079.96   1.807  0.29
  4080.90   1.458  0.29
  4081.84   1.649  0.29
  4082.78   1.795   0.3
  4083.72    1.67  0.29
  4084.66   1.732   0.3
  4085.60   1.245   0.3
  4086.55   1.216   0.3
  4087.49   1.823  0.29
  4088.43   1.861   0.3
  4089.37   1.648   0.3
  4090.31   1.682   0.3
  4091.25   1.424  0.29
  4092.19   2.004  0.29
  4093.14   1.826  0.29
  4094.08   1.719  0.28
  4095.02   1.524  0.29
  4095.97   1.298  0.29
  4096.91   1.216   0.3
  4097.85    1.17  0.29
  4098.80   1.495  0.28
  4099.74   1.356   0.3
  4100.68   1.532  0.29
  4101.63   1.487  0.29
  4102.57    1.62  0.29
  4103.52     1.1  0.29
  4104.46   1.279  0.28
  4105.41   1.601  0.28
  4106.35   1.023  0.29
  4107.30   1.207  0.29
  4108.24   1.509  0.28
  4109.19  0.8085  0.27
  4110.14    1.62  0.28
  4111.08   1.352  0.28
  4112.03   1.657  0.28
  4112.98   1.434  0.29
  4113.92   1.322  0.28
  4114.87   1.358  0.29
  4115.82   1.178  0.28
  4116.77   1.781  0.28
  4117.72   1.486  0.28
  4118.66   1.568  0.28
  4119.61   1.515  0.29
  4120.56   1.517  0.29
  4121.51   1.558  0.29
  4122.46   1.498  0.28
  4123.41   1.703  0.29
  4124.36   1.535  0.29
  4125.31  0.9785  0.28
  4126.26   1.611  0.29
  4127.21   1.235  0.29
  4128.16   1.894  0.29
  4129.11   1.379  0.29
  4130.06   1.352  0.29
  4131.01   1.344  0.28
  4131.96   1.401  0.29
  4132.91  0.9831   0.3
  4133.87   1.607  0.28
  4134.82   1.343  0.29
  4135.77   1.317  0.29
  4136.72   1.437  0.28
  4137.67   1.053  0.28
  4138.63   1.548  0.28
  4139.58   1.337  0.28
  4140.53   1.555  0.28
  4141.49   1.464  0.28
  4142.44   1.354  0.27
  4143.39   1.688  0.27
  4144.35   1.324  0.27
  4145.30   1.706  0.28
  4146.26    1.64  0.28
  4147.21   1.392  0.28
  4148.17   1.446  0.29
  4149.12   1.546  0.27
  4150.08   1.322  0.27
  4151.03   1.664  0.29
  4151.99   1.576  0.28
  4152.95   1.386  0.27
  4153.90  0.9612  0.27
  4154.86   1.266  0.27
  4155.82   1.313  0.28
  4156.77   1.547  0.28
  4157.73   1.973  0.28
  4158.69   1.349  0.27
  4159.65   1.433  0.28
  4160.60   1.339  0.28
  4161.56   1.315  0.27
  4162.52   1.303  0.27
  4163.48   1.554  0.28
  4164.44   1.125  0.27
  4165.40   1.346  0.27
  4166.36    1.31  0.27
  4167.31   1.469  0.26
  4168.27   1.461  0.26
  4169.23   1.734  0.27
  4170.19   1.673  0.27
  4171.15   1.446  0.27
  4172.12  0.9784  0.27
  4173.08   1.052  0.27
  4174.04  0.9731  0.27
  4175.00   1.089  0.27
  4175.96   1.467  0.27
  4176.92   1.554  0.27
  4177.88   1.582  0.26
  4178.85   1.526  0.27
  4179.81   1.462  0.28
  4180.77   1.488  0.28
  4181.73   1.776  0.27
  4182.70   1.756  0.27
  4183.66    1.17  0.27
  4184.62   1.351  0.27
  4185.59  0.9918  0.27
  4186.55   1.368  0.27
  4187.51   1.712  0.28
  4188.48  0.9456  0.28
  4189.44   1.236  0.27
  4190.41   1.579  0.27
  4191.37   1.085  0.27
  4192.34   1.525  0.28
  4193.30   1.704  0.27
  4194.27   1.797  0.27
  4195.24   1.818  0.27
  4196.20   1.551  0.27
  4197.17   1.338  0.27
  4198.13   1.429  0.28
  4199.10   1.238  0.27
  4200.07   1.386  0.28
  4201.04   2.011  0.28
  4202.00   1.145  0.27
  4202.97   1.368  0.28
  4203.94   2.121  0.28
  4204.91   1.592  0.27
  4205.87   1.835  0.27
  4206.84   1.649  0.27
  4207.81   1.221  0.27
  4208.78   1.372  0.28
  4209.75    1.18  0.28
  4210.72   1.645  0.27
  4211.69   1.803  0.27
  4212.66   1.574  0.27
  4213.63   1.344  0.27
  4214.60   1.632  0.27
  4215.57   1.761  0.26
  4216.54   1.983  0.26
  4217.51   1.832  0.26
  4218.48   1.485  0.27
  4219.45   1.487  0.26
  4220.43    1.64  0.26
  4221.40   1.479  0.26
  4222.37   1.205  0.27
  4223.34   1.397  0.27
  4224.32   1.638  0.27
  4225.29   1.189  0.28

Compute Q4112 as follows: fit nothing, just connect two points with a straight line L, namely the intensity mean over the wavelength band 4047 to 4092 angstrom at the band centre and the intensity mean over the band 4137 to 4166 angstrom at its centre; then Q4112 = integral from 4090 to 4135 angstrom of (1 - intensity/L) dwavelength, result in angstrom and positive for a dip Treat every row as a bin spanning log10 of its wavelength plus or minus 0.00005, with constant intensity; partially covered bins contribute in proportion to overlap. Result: 1.1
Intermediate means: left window 1.53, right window 1.43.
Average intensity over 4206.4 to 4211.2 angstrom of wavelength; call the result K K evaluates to 1.41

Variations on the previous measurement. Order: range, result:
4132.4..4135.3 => 1.31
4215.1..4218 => 1.86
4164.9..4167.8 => 1.38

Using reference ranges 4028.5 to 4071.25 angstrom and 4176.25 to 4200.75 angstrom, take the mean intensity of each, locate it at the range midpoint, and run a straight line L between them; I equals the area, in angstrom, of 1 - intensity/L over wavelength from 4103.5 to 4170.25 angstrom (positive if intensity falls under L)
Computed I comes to 2.0 angstrom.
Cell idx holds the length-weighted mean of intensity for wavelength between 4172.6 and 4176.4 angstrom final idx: 1.14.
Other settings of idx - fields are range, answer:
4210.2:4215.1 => 1.6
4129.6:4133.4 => 1.27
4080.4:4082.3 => 1.56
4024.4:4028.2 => 1.52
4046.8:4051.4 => 1.41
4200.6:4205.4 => 1.65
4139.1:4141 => 1.45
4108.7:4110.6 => 1.21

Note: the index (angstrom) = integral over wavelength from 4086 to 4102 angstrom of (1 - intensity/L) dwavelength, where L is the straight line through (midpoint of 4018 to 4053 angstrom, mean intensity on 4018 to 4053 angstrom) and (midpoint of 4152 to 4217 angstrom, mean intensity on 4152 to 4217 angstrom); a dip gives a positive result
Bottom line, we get -0.7 angstrom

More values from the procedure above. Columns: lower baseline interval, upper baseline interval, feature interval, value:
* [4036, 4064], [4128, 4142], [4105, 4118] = 0.33 angstrom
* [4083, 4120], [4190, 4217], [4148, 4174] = 2.18 angstrom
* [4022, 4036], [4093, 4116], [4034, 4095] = -4.08 angstrom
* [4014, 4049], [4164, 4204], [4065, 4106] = -1.17 angstrom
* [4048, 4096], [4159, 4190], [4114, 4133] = 0.13 angstrom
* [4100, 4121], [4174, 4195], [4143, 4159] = -0.65 angstrom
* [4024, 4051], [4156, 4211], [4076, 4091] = -1.55 angstrom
